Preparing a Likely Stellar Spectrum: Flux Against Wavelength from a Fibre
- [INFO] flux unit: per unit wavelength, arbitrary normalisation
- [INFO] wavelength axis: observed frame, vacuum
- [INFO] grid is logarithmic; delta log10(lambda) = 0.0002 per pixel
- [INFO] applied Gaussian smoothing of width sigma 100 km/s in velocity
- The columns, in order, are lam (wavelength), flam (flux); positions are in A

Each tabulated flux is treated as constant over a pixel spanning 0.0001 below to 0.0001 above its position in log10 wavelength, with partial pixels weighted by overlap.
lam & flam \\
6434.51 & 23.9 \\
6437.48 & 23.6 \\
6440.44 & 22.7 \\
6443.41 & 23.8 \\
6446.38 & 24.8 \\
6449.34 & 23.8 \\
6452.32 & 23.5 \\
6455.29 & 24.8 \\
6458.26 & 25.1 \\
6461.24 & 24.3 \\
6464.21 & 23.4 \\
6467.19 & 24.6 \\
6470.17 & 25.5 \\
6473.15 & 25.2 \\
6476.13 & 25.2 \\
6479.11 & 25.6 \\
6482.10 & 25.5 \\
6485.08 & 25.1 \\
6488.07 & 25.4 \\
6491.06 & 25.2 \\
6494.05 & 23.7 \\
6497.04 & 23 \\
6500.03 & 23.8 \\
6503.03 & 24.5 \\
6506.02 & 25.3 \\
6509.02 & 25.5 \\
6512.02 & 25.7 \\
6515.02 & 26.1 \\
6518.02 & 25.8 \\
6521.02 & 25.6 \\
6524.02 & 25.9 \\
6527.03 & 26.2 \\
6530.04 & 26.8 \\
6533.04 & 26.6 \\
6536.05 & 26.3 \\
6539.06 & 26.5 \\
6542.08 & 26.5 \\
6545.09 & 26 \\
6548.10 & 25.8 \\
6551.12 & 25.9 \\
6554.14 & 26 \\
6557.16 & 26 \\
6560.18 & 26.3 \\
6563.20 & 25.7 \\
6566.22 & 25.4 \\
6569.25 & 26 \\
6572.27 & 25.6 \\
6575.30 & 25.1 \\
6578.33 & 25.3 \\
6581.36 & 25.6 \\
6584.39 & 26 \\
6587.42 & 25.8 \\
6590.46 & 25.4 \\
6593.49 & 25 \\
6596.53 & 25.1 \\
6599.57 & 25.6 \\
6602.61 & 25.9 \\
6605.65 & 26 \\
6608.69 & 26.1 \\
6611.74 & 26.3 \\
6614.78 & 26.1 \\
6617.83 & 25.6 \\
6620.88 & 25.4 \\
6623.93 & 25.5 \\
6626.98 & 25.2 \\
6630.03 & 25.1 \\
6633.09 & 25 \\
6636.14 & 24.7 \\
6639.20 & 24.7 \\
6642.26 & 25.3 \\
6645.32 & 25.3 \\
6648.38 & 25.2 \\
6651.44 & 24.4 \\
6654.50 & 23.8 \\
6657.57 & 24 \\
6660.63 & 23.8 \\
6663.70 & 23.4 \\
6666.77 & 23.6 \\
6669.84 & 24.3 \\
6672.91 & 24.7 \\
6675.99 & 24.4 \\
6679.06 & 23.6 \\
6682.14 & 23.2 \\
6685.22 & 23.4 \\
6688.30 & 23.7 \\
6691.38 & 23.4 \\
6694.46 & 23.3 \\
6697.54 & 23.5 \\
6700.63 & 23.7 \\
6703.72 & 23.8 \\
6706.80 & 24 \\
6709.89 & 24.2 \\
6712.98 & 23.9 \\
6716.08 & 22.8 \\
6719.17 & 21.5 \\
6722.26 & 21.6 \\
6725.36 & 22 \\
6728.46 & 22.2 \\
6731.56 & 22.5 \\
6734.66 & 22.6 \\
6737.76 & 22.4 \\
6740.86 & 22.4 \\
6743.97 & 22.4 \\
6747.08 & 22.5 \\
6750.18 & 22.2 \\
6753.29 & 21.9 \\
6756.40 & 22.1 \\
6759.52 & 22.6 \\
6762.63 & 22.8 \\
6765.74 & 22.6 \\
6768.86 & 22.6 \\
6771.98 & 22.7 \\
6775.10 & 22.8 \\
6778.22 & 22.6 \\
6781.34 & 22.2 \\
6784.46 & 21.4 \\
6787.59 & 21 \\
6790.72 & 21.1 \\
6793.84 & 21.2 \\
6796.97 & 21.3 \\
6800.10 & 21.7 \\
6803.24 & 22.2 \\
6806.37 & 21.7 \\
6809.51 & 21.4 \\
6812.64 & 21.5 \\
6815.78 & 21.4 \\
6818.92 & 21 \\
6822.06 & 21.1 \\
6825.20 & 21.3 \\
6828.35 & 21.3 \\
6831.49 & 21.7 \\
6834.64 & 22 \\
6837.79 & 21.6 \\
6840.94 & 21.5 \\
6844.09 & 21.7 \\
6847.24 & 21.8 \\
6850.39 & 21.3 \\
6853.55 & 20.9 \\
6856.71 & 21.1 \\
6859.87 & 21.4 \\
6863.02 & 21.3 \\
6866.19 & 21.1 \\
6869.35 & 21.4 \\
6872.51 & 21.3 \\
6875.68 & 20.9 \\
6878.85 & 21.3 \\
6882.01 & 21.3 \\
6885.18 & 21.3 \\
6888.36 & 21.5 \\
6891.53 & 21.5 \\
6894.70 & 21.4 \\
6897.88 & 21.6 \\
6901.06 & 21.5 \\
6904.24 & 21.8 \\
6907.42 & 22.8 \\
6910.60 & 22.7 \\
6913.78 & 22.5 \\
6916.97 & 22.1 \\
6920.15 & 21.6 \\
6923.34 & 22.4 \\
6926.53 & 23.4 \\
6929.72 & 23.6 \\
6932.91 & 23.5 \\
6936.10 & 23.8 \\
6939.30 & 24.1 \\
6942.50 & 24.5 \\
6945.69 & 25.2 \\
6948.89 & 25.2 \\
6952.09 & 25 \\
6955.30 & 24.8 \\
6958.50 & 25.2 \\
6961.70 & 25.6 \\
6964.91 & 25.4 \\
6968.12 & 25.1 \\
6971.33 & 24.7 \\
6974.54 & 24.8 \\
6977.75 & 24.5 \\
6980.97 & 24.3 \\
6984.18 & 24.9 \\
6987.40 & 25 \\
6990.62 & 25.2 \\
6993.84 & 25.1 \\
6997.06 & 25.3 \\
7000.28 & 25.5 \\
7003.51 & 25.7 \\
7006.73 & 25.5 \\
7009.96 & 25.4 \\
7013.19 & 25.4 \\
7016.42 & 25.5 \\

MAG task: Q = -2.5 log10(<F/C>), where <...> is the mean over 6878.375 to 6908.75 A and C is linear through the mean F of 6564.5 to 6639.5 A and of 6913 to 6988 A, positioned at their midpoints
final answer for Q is 0.134 mag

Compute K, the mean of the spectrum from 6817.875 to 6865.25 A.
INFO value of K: 21.4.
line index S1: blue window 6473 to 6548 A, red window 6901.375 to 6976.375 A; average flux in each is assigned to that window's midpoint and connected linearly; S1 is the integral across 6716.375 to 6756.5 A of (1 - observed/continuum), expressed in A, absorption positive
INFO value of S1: 4.0 A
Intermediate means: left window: 25.5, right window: 23.9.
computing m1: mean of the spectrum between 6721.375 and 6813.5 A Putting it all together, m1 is 22.1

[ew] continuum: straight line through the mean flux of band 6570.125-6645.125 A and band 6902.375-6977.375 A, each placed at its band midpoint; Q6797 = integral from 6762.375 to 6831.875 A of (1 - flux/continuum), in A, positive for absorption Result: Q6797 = 8.0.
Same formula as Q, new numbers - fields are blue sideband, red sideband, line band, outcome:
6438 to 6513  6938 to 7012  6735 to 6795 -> 0.12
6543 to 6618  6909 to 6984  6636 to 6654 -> 0.02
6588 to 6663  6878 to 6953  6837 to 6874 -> 0.09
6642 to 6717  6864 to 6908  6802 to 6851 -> 0.03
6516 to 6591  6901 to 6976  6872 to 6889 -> 0.14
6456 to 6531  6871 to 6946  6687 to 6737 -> 0.03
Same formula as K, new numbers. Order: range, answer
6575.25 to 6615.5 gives 25.7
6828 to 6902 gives 21.4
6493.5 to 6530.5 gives 25.2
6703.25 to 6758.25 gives 22.6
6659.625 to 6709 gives 23.7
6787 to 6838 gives 21.4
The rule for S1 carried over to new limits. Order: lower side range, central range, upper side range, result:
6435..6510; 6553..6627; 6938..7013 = -3.2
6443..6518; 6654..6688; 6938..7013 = 1.4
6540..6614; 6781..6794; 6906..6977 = 1.8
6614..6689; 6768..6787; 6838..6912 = 0.4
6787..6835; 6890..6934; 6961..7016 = 2.3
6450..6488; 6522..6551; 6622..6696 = -1.9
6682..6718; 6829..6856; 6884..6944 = 1.6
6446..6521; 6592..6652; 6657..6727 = -3.7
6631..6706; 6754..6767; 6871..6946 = 0.5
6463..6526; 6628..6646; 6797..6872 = -1.1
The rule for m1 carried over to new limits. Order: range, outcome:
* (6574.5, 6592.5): 25.5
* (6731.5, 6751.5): 22.4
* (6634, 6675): 24.4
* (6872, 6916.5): 21.7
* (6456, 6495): 24.9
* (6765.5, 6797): 22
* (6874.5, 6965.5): 23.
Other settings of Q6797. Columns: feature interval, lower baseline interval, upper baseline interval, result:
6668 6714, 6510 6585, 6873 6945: 1.3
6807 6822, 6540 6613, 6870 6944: 1.2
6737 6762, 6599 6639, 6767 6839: 0.5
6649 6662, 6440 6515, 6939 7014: 0.4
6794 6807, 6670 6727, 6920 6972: 1.2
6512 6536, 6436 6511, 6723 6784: -2.0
